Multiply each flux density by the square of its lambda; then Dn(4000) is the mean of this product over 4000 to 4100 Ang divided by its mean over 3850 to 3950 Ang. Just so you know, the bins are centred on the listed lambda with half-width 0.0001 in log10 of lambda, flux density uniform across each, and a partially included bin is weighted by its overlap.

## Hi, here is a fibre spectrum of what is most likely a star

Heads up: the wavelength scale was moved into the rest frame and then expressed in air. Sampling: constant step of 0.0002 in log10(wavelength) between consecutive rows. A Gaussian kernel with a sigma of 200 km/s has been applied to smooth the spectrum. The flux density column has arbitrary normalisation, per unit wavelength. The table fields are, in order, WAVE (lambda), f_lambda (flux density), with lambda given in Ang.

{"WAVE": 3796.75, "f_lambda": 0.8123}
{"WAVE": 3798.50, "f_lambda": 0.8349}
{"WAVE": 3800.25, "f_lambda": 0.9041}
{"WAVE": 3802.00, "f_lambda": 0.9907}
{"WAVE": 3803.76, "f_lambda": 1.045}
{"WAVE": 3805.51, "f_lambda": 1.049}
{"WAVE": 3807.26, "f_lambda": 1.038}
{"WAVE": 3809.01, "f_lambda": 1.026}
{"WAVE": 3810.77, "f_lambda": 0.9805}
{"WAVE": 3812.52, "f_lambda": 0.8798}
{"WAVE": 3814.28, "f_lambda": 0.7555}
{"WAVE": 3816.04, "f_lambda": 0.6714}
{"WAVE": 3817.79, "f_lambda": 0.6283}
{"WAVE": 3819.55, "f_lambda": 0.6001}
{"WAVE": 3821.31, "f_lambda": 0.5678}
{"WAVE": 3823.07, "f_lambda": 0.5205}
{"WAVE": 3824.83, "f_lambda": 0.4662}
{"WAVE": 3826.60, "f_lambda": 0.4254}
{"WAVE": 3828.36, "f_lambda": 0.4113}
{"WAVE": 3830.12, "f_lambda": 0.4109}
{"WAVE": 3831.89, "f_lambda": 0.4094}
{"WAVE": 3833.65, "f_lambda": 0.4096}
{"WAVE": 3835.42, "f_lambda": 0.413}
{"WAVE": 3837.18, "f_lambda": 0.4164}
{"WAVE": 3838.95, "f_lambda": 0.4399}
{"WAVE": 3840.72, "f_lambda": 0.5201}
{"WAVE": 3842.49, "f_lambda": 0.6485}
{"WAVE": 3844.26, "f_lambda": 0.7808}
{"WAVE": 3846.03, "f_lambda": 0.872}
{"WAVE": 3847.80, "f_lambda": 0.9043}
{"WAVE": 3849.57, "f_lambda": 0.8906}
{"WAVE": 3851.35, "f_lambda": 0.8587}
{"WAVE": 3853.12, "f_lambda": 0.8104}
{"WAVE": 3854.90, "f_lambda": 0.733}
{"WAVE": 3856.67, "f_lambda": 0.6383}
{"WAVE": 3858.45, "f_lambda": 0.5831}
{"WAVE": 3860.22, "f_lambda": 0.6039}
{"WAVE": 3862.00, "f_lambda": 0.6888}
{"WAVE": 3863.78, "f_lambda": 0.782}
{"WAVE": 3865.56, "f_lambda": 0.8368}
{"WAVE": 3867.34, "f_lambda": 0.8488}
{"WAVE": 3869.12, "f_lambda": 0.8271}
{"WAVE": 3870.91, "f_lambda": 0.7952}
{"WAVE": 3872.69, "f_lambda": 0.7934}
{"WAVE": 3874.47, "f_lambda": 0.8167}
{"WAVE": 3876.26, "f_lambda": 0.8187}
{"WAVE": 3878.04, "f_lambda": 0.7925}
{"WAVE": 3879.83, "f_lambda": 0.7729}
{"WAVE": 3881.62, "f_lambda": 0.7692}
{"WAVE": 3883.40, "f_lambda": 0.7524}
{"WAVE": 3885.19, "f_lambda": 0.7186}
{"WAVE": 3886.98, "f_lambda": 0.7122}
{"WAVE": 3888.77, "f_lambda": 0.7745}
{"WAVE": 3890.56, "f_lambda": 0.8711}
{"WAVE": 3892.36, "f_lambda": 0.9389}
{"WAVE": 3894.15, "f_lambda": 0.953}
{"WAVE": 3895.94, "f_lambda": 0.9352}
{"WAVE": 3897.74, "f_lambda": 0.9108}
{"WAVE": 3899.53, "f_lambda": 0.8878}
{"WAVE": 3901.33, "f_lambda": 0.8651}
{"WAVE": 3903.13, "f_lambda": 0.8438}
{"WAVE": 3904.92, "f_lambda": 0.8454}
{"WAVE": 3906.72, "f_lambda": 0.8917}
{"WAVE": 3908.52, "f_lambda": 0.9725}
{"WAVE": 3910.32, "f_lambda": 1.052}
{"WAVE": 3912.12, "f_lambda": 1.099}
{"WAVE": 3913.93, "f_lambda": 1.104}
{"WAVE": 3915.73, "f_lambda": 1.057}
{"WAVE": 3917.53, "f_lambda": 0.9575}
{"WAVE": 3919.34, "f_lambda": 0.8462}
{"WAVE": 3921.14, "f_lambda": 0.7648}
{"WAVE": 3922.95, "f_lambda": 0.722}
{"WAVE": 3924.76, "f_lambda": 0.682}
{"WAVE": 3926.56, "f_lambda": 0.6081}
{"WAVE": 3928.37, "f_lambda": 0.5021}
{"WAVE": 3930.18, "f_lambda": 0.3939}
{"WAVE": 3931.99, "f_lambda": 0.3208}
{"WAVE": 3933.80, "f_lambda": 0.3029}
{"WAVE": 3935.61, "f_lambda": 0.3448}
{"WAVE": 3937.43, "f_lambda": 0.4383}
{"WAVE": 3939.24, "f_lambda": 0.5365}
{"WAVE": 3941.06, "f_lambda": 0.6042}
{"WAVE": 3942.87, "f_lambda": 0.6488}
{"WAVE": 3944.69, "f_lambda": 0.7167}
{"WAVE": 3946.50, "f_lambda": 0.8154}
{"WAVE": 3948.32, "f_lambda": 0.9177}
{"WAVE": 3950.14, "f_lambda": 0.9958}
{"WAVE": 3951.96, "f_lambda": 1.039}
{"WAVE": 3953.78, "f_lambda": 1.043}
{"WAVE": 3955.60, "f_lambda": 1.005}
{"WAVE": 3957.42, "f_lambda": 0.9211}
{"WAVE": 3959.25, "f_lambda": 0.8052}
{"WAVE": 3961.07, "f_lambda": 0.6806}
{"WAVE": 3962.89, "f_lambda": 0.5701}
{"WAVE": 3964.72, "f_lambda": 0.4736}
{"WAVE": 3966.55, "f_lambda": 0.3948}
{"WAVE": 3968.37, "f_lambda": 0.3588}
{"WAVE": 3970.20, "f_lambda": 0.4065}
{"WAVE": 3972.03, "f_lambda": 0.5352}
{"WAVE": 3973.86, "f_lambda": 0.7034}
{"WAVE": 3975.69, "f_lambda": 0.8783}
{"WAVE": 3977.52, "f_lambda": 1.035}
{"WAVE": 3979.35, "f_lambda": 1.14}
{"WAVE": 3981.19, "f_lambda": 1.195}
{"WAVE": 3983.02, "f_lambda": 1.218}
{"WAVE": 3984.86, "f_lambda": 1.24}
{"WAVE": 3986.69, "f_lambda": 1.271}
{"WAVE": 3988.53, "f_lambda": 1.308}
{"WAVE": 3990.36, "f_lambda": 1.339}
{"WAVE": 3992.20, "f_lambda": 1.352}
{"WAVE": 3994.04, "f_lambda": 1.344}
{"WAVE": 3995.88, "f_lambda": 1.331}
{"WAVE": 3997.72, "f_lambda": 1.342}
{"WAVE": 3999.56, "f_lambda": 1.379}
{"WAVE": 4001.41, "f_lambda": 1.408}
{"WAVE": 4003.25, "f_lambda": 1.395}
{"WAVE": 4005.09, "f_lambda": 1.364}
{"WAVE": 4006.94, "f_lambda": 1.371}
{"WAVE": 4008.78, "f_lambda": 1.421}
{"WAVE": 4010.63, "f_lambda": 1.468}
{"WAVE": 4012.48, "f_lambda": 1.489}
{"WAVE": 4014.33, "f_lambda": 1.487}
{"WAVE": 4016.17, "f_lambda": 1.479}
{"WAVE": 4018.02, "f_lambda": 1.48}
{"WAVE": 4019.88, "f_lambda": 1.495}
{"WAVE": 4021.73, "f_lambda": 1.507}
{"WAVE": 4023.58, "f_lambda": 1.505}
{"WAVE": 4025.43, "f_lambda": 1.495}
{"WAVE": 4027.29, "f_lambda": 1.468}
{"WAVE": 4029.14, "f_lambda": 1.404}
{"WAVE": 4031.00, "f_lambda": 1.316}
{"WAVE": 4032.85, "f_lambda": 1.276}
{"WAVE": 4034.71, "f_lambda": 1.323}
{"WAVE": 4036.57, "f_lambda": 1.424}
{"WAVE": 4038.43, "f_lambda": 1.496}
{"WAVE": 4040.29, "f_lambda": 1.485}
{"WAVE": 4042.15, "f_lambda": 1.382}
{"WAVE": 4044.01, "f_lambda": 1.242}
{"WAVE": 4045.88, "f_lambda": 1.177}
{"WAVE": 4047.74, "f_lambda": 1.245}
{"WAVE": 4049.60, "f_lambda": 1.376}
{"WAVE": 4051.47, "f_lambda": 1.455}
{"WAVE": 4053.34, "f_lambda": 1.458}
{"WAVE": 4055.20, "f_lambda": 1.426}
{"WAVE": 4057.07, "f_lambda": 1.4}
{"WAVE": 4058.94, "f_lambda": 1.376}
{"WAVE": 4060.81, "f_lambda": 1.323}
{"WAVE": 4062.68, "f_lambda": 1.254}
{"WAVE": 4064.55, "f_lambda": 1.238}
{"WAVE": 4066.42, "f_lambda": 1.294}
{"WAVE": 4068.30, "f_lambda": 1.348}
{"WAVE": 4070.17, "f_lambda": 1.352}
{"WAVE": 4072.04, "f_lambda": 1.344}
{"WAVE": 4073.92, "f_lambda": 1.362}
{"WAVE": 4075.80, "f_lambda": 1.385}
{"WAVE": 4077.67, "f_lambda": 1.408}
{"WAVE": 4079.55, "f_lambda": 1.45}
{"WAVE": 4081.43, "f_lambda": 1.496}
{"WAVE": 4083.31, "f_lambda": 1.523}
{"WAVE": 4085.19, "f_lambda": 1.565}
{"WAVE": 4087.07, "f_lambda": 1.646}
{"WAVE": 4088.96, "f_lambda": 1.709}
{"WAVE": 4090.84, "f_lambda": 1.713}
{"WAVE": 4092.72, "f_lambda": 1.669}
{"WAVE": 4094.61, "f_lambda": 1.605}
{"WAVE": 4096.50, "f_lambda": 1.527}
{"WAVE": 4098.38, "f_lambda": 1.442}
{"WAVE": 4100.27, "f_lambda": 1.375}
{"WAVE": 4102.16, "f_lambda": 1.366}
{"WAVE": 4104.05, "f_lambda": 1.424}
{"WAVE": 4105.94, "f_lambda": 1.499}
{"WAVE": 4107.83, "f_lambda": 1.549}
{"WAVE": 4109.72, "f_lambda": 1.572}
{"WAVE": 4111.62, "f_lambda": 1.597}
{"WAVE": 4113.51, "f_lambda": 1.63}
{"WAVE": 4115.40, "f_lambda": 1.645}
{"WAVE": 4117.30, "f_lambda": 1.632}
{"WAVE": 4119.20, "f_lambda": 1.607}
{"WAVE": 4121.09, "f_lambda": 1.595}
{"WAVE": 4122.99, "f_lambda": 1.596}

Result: 2.0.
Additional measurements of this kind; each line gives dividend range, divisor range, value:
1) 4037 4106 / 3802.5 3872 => 2.30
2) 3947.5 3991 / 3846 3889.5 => 1.22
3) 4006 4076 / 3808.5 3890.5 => 2.21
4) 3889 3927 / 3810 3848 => 1.58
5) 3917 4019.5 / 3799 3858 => 1.46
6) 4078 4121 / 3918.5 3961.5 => 2.42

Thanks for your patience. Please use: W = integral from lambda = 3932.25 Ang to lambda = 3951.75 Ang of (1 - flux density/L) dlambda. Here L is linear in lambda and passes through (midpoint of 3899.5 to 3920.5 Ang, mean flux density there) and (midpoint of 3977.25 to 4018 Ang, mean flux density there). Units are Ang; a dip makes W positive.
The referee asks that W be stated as 8.3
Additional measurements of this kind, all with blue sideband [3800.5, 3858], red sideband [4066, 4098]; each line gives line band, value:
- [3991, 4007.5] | -1.74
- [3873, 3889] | 1.64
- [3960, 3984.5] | 8.60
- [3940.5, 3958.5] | 3.39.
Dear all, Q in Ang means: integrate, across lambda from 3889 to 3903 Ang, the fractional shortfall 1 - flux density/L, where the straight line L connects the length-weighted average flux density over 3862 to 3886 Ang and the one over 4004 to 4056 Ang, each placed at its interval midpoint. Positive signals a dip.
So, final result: -0.3 Ang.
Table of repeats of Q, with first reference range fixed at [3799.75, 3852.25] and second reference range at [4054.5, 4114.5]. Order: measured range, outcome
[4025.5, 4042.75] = -1.1 Ang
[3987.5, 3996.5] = -1.1 Ang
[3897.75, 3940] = 9.5 Ang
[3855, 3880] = 2.0 Ang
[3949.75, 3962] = 1.8 Ang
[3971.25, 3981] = 2.2 Ang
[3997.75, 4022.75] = -3.9 Ang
